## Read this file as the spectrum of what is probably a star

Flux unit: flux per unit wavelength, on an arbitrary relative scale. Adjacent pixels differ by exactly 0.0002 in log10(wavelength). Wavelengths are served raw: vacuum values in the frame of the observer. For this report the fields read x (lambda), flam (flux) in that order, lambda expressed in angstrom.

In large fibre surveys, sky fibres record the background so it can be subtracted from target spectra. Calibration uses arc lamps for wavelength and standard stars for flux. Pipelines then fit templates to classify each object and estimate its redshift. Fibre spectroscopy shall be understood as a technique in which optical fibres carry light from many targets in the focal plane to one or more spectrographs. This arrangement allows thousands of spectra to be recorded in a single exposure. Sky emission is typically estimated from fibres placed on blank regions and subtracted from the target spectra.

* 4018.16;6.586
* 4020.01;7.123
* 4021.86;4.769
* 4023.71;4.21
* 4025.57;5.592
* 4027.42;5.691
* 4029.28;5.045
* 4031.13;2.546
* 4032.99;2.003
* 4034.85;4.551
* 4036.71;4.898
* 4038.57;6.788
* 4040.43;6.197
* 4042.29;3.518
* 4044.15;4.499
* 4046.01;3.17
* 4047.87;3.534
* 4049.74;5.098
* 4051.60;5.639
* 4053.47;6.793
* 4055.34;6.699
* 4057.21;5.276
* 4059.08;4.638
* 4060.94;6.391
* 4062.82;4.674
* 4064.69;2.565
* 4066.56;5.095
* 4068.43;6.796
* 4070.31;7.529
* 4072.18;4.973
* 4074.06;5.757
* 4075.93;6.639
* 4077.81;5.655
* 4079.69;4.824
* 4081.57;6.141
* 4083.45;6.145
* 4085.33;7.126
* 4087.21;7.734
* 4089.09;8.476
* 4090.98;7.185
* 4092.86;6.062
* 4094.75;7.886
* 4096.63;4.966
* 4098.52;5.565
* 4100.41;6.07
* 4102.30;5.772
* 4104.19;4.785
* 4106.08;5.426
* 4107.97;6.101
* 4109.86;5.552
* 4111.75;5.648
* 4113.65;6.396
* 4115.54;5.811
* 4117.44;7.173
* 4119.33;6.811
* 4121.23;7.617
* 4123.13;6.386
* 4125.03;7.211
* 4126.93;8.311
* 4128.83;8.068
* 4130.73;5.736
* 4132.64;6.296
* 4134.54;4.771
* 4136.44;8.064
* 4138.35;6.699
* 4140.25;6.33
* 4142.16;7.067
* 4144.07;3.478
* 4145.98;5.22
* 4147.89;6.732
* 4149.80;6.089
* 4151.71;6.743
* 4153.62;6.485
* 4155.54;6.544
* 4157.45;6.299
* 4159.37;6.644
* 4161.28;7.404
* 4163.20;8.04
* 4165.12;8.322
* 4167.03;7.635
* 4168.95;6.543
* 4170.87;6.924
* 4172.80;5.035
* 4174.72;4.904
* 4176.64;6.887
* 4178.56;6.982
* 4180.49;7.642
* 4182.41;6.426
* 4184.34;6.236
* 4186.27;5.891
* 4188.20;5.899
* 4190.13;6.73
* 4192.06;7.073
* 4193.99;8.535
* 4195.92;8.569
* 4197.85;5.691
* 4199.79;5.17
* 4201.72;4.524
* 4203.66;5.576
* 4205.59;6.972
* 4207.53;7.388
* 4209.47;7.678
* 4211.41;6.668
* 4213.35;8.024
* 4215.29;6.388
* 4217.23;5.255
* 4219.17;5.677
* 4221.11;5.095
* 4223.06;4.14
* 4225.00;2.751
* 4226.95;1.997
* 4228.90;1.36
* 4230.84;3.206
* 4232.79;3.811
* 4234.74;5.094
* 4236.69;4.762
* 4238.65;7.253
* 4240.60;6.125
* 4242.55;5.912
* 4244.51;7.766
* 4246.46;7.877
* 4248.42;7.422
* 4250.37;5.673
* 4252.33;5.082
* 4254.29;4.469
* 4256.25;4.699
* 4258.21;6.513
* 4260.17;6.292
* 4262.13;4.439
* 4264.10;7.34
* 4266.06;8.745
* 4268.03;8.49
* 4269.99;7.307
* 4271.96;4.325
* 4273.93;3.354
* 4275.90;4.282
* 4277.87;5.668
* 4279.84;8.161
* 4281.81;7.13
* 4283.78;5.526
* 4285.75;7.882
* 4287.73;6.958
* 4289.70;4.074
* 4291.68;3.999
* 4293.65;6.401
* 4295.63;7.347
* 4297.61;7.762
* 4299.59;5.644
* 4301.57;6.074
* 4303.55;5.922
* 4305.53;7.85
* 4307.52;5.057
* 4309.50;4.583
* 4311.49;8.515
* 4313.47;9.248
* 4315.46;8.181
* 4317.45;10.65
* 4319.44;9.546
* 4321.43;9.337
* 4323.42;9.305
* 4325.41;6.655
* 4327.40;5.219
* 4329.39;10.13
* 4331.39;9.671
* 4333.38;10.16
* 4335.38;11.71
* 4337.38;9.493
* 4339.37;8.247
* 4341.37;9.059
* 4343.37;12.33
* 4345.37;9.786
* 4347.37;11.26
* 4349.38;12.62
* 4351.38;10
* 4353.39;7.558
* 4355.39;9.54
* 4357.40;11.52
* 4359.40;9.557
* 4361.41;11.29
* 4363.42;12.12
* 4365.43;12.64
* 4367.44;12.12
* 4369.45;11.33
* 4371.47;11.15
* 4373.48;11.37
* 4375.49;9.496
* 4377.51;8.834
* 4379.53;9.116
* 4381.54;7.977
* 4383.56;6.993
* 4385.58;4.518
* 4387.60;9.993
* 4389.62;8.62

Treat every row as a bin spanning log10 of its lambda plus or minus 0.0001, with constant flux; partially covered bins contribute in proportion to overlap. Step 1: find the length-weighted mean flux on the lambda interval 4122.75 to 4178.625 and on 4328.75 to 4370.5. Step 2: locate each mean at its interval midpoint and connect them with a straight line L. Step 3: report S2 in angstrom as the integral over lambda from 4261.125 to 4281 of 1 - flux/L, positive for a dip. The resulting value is 6.1 angstrom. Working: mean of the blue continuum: 6.59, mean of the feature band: 6.22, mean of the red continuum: 10.6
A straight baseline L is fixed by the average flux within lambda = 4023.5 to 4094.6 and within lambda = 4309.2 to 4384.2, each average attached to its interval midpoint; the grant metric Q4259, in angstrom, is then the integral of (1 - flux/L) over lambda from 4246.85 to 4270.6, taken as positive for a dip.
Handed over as 5.8 angstrom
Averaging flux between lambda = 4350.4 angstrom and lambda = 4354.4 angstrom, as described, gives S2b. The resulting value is 8.77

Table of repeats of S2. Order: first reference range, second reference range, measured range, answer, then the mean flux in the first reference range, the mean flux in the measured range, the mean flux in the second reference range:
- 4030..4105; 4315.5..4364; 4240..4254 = 3.17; 5.52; 6.46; 9.81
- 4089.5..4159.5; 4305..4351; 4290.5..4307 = 4.54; 6.34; 6.31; 9.1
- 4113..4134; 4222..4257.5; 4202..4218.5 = -3.55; 6.86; 6.63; 4.98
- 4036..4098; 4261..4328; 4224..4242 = 6.73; 5.74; 4.09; 6.8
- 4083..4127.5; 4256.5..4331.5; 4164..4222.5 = 1.28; 6.5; 6.53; 6.89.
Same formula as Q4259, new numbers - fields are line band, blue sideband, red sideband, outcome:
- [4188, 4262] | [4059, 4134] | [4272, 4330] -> 9.66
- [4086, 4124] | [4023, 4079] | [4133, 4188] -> -3.98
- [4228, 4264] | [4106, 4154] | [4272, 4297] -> 3.07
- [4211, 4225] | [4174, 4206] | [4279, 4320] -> 1.99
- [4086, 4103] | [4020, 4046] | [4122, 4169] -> -2.62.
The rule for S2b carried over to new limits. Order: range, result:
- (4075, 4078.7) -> 6.15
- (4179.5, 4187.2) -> 6.55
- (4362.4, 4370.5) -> 12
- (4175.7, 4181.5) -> 7.17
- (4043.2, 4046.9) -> 3.85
